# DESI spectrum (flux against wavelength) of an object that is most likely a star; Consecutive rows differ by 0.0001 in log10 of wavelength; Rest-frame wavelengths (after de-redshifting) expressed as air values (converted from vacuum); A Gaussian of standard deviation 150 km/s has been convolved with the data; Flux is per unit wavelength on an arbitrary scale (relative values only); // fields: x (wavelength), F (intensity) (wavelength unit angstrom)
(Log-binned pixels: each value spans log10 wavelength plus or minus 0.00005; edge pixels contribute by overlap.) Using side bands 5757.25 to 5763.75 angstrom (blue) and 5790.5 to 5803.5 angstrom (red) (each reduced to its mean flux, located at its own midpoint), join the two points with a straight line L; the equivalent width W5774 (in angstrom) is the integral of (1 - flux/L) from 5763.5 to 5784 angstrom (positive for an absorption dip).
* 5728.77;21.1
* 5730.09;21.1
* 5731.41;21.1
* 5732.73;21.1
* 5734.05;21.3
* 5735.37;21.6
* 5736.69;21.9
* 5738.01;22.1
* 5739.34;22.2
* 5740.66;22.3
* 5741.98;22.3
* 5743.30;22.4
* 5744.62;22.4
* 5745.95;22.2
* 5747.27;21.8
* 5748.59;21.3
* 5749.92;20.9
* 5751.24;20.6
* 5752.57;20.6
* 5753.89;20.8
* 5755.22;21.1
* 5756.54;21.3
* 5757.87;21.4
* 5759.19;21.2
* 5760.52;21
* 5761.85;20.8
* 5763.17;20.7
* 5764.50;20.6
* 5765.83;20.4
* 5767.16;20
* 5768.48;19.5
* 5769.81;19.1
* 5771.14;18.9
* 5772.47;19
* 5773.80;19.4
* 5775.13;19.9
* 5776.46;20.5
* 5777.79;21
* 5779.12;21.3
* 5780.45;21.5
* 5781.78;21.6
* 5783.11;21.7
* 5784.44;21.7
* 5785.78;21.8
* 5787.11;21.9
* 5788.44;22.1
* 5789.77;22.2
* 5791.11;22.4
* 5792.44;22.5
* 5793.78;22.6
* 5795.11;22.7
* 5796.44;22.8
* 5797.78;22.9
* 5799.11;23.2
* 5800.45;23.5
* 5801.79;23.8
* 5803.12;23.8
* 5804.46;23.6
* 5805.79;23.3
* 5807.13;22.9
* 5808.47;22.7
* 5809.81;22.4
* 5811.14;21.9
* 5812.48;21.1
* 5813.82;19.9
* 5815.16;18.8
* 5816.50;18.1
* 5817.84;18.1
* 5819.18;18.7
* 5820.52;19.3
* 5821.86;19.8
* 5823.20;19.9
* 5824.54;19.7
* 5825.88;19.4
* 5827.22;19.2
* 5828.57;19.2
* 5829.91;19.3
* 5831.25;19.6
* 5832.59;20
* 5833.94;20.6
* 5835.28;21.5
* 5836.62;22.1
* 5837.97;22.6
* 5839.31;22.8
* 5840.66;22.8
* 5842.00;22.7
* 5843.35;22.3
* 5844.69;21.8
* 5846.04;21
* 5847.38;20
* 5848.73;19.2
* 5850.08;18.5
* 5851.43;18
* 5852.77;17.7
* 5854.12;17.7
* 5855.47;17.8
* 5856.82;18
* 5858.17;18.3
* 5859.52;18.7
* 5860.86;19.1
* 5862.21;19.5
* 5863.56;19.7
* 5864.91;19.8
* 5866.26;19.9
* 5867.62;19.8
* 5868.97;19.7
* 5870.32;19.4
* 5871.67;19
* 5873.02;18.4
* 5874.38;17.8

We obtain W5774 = 1.36 angstrom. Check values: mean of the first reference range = 21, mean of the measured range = 20.3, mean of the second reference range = 23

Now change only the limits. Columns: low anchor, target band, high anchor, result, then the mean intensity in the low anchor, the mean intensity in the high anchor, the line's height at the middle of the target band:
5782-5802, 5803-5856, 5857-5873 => 0.9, 22.5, 19.3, 20.8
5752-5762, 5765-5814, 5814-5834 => -3.7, 21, 19.3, 20.2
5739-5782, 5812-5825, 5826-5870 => 0.6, 20.9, 20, 20.3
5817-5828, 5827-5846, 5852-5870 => -2.1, 19.2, 18.9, 19.1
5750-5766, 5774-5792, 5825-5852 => -0.6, 20.9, 20.6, 20.8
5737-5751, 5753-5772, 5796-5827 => 1.1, 21.9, 21.2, 21.8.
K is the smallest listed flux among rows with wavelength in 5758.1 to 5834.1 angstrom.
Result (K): 18.1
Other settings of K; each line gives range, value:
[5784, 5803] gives 21.7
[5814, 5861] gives 17.7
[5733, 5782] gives 18.9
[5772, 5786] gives 19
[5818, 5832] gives 18.7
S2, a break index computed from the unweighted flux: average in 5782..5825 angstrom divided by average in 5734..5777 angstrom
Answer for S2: 1.03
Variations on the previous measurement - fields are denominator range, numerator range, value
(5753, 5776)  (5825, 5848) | 1.03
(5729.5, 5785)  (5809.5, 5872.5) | 0.94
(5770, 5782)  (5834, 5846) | 1.09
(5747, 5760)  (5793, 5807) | 1.10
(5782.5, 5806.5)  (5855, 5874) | 0.84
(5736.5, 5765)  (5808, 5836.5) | 0.93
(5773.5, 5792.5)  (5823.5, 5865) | 0.93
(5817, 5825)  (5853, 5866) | 0.98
